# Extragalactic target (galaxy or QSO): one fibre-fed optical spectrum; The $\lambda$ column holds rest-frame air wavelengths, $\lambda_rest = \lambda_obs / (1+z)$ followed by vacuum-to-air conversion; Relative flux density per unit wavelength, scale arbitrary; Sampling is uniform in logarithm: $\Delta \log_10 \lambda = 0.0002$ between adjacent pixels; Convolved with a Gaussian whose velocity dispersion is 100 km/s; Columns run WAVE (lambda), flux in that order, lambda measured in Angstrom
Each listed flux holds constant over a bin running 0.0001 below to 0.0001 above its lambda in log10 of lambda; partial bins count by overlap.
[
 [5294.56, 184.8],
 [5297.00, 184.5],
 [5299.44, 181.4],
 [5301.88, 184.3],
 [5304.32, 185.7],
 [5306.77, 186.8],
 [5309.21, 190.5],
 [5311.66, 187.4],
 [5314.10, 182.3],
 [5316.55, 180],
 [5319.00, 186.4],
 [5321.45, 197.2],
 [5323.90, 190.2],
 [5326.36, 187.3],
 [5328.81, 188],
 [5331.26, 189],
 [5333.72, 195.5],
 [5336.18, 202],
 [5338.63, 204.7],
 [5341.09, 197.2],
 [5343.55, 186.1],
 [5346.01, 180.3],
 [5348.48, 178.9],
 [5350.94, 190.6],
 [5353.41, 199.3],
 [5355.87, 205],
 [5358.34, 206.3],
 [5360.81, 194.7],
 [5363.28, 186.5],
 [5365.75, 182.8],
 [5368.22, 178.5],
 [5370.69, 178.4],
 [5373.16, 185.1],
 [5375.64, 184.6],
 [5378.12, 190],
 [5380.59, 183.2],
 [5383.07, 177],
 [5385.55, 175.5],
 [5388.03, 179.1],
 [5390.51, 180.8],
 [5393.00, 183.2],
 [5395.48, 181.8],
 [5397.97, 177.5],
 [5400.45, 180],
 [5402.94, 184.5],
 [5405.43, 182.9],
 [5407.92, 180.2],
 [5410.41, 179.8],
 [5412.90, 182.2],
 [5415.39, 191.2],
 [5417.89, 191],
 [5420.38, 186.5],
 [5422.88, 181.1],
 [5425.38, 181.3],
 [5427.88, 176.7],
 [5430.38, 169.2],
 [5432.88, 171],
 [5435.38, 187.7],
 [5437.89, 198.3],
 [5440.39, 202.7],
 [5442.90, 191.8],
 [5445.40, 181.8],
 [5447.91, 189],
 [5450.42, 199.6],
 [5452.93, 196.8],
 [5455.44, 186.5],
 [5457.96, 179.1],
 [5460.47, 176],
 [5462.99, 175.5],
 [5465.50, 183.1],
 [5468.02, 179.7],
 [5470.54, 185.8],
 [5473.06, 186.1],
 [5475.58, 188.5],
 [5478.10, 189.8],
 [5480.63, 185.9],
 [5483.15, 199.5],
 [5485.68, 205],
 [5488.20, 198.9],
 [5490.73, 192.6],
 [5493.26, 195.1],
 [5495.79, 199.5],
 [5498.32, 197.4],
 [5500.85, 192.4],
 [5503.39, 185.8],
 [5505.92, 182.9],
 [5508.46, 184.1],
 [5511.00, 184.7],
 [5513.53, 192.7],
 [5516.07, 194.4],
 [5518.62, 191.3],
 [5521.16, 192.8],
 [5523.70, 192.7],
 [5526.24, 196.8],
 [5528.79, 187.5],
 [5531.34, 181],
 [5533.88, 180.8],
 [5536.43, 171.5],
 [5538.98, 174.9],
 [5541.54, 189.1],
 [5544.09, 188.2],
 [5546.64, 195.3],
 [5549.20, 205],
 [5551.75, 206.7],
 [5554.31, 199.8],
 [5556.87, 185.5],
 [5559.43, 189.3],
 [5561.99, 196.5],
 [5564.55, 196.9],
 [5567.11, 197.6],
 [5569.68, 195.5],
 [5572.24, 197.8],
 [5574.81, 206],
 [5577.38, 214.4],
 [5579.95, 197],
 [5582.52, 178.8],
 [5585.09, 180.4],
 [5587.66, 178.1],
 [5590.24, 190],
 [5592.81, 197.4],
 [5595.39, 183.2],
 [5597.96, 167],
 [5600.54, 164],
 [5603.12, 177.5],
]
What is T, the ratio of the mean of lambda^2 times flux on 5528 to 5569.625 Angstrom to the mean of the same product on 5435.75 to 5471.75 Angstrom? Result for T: 1.05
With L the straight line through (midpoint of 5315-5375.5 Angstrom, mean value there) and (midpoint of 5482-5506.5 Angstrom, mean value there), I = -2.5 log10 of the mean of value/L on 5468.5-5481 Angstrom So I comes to 0.04 mag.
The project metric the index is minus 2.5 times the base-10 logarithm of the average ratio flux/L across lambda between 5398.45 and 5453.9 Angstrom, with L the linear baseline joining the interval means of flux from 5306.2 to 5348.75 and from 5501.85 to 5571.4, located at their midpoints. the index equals 0.026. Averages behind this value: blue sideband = 190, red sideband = 190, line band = 186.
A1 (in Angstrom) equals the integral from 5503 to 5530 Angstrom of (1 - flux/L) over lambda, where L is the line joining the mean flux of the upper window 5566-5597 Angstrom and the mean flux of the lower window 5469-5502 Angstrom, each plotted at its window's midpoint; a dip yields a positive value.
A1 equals 0.5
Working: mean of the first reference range 193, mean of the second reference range 193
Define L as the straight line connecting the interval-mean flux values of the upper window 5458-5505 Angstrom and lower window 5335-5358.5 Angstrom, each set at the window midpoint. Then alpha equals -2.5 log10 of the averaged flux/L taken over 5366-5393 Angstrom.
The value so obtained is 0.07 mag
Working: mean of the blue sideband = 195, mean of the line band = 181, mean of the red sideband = 190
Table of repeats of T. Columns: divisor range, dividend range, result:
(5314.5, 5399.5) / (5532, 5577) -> 1.11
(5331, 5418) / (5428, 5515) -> 1.05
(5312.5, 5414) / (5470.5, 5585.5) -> 1.09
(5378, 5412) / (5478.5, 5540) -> 1.10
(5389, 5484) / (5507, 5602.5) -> 1.07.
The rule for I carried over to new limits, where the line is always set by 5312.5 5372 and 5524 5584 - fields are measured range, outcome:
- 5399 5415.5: 0.05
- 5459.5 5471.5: 0.07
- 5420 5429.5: 0.06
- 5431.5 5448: 0.01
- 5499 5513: 0.03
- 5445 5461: 0.02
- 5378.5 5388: 0.06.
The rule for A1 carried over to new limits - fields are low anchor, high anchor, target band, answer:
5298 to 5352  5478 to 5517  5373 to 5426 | 2.2 Angstrom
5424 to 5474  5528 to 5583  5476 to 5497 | -0.9 Angstrom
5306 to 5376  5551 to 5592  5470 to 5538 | 1.0 Angstrom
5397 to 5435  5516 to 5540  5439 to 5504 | -2.3 Angstrom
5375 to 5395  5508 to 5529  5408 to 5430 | 0.1 Angstrom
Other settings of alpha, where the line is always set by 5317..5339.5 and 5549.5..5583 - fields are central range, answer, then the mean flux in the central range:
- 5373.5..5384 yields 0.06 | 184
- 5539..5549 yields 0.04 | 190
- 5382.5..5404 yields 0.08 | 180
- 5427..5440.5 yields 0.07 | 183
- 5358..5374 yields 0.04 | 187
